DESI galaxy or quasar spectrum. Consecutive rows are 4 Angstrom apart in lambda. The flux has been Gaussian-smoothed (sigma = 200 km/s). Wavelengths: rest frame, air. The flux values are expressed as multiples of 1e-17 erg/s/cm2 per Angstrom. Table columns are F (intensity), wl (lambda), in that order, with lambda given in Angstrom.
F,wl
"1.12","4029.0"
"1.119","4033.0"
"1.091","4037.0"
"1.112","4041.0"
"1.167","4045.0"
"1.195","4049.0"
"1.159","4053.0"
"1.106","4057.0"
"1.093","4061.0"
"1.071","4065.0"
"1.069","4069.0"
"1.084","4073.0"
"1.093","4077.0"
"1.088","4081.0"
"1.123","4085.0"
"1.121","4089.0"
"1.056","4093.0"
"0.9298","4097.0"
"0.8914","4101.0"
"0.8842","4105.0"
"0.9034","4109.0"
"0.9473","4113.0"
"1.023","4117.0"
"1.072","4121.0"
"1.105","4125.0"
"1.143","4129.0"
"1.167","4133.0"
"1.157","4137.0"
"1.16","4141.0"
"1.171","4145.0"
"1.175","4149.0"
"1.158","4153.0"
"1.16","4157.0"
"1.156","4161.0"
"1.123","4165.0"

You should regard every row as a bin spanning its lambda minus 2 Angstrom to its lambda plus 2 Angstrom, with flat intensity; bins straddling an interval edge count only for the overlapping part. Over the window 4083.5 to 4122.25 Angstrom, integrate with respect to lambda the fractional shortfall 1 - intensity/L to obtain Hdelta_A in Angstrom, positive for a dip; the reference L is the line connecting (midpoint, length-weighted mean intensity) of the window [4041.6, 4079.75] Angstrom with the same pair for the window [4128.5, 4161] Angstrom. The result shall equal 4.97 Angstrom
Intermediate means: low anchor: 1.11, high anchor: 1.16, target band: 0.992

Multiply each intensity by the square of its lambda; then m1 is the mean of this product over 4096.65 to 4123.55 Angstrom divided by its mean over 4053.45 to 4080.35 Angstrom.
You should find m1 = 0.9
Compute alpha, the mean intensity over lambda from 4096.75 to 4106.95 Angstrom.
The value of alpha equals 0.897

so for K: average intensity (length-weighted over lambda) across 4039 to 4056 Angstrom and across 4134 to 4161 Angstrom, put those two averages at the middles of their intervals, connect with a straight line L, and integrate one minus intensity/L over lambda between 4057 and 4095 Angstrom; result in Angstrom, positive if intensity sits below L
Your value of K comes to 2.2 Angstrom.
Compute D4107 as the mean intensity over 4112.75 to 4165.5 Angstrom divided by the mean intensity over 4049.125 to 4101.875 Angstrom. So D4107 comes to 1.05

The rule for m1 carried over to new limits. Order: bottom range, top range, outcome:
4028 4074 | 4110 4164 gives 1.05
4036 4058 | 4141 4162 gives 1.07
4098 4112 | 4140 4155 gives 1.32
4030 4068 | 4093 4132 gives 0.92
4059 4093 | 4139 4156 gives 1.11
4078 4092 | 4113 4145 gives 1.03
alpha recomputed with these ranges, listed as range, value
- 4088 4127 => 0.99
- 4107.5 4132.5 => 1.04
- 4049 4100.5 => 1.08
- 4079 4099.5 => 1.06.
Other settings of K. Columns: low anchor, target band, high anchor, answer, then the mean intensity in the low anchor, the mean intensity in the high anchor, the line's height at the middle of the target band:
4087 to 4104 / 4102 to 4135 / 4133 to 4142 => 1.83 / 0.993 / 1.16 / 1.08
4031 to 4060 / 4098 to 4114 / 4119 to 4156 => 3.31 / 1.13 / 1.15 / 1.14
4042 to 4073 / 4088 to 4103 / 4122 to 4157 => 1.90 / 1.12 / 1.15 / 1.14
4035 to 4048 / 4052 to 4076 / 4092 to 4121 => -0.59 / 1.13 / 0.953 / 1.07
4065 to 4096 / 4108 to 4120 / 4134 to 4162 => 1.62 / 1.08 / 1.16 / 1.12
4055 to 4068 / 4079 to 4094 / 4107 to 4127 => -0.67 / 1.09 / 1.01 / 1.05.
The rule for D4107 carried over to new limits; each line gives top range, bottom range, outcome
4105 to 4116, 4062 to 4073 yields 0.86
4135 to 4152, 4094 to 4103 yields 1.26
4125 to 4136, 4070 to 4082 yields 1.05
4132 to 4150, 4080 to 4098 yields 1.09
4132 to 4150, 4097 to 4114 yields 1.29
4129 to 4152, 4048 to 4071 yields 1.05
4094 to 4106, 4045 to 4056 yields 0.78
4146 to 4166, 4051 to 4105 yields 1.09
